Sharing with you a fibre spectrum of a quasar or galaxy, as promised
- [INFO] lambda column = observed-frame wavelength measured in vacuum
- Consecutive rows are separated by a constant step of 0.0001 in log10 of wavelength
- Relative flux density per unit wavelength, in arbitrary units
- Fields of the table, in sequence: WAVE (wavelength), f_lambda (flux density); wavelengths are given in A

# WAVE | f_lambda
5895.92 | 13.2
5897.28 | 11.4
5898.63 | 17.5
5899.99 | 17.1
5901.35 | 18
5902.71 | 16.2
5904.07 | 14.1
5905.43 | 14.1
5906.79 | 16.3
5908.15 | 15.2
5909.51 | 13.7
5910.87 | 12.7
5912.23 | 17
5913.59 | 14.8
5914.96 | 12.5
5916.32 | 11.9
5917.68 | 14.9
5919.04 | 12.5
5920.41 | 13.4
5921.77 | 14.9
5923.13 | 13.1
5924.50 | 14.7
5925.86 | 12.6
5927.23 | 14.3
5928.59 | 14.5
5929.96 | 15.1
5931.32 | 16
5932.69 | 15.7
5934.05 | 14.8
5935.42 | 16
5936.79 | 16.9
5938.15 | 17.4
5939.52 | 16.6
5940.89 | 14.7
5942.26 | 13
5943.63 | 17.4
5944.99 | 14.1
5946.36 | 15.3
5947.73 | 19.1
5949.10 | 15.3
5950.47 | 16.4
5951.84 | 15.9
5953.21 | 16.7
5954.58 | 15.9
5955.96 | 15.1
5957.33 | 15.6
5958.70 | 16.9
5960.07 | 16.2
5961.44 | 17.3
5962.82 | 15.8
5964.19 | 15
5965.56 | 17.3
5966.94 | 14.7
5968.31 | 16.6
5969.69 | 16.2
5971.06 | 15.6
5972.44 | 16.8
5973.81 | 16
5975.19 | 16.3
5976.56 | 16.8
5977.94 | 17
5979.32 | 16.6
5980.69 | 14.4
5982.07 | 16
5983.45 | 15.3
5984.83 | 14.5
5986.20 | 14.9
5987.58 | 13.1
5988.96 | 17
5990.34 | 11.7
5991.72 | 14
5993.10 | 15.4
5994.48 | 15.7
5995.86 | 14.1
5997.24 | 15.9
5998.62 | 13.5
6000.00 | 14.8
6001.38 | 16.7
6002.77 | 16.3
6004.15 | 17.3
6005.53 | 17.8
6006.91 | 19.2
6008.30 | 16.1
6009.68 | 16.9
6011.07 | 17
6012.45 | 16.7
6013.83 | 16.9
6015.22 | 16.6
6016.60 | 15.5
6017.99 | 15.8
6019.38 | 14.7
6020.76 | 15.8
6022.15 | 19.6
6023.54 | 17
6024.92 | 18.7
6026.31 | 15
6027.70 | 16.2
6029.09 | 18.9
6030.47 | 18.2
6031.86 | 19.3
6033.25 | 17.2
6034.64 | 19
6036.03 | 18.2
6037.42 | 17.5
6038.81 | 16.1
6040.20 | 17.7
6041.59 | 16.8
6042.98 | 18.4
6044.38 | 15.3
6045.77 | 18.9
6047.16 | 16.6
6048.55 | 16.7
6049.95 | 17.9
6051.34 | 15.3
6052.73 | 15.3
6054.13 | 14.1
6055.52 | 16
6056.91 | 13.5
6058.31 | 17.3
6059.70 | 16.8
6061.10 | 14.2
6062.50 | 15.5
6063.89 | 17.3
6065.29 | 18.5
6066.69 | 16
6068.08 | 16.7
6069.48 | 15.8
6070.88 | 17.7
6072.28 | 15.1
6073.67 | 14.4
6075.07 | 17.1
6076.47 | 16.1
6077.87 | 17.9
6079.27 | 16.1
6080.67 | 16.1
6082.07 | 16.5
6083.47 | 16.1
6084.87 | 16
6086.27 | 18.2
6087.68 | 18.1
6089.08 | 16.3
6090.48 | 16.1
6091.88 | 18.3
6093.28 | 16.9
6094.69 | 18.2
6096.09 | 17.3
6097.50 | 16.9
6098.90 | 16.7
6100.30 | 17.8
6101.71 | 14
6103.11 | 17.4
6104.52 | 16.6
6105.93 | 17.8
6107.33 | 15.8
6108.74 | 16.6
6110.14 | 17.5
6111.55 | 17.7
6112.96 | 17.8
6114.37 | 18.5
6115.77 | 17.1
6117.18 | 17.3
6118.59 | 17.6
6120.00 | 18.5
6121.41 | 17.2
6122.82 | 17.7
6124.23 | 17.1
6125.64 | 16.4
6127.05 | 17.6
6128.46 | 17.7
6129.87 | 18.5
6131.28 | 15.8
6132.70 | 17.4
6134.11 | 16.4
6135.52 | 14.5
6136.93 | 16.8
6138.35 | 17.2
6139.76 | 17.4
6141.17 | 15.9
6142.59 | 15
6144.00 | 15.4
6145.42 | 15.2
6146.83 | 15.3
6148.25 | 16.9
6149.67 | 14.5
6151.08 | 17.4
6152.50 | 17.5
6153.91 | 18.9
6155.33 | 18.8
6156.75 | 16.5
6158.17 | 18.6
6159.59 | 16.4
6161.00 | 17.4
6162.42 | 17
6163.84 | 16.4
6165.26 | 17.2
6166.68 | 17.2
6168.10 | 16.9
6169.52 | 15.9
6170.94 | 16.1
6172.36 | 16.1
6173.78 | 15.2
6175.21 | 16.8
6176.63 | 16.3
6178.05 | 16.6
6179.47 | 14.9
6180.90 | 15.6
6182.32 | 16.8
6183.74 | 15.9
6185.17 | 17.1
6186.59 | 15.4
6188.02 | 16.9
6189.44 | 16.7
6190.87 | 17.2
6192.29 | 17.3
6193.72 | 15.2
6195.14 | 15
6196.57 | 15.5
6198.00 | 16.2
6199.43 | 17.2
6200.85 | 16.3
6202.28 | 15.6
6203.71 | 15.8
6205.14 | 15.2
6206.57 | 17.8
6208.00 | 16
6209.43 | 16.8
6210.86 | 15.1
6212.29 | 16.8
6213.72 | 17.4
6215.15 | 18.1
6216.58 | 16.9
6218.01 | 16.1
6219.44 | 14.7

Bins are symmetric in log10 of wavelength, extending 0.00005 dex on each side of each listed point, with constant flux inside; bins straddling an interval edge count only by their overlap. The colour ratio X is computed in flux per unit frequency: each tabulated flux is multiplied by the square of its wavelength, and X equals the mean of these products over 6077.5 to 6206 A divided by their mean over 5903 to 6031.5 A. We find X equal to 1.13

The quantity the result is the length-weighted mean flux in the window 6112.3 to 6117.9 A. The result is 17.7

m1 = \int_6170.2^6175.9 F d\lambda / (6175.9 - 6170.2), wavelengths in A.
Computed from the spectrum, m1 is 16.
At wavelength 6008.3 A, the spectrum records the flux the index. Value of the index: 16.1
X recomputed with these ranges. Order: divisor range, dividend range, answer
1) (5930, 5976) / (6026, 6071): 1.08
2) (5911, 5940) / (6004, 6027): 1.18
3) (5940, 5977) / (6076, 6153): 1.11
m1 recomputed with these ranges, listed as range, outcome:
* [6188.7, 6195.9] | 16.3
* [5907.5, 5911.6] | 13.9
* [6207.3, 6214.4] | 16.4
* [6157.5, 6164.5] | 17.2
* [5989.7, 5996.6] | 14.2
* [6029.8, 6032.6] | 18.7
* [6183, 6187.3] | 16.1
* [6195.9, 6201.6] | 16.3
